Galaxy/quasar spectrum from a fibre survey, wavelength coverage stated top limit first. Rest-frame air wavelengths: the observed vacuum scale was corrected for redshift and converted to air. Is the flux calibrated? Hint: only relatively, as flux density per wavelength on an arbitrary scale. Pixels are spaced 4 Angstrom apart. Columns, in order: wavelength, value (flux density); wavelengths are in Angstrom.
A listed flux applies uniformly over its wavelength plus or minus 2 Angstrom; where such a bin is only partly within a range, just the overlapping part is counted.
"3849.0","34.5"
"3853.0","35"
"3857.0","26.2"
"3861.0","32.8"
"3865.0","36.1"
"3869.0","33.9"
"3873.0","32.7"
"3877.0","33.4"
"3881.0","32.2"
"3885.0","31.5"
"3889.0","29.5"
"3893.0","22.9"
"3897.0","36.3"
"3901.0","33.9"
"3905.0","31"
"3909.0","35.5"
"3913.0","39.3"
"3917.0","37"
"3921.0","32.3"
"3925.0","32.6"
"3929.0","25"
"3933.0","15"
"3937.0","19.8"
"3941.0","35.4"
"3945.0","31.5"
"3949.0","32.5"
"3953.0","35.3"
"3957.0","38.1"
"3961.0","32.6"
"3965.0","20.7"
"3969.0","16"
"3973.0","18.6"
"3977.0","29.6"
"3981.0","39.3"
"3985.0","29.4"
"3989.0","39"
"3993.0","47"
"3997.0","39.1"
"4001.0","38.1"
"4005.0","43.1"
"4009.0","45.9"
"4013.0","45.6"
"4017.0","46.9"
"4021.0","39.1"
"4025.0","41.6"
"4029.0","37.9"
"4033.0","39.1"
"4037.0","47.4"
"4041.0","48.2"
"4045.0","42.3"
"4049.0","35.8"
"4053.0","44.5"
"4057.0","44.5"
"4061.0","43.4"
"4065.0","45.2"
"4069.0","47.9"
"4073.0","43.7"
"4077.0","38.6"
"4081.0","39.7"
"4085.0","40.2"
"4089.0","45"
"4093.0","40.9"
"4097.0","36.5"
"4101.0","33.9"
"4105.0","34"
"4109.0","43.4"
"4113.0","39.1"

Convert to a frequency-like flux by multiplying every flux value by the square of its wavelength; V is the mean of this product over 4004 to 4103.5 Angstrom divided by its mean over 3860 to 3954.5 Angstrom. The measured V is 1.44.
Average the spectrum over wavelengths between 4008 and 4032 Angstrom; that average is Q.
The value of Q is 42.6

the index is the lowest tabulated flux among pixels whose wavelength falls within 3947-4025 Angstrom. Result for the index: 16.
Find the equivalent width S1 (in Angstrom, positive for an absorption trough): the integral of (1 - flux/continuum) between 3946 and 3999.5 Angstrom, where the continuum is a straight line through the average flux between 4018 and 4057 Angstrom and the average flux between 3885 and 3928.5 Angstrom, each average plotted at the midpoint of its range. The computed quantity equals 7.6 Angstrom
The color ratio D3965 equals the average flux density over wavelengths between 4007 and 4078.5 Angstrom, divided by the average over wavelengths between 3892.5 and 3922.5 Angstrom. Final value 1.3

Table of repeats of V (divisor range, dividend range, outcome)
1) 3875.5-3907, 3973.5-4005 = 1.24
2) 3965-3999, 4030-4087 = 1.41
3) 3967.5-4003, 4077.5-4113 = 1.25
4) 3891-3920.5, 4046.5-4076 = 1.39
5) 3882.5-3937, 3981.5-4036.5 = 1.42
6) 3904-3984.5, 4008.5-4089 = 1.52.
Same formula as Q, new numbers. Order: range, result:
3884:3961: 31.3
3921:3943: 26.2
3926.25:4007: 31.3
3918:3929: 31.5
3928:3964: 29.3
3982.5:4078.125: 42.2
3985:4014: 41.5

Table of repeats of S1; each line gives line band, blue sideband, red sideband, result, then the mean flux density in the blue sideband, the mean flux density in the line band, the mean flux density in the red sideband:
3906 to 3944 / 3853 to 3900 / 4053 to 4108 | 4.1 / 31.8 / 30.3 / 41.2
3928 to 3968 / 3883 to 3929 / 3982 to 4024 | 8.8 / 32.5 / 28.4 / 41.3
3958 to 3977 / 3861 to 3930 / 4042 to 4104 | 6.6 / 32.8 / 23.6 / 41.5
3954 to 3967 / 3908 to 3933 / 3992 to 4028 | 2.1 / 32.1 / 30.8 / 42.7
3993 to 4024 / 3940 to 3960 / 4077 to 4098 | -4.9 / 34.4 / 42.8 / 40.5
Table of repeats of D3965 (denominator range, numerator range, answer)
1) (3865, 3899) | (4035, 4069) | 1.39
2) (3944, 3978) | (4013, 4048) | 1.52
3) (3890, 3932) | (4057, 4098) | 1.32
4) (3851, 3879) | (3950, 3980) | 0.85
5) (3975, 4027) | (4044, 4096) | 1.05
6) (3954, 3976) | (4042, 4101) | 1.62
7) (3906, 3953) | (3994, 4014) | 1.38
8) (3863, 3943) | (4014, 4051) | 1.35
